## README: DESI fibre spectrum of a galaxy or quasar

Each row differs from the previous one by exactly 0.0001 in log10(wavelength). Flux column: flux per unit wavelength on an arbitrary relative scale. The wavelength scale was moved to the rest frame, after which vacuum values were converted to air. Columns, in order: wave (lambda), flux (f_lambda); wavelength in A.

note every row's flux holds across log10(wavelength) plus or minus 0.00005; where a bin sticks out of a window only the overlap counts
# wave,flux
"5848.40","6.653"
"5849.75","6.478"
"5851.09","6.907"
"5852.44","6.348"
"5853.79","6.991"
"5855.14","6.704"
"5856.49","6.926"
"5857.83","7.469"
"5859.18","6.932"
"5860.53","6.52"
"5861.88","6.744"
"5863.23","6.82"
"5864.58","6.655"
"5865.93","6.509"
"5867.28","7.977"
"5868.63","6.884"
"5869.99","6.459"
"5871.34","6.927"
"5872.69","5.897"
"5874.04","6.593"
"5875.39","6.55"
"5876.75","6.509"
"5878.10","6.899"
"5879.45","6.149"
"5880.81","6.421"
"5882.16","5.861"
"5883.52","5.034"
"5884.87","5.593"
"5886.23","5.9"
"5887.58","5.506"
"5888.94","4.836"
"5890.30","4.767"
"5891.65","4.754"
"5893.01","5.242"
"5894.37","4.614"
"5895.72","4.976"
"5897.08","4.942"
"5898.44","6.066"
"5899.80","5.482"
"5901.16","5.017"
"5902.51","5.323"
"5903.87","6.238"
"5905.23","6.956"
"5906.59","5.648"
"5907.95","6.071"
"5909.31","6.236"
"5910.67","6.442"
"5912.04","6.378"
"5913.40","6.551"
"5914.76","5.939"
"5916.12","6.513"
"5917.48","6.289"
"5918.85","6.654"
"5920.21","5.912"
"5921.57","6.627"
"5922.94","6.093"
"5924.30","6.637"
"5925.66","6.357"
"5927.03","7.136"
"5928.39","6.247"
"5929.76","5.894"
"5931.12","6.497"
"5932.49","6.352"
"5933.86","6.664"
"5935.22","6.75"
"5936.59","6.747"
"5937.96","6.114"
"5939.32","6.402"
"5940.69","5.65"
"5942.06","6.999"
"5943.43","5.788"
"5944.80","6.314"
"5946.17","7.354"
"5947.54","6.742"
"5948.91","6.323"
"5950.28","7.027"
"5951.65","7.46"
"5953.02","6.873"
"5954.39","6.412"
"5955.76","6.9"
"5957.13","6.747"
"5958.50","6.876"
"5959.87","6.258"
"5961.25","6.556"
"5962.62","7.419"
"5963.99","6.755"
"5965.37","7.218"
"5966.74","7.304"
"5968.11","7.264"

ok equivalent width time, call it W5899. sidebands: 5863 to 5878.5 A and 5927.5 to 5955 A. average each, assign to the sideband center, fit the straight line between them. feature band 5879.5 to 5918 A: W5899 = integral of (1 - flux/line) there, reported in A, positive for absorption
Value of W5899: 5.4 A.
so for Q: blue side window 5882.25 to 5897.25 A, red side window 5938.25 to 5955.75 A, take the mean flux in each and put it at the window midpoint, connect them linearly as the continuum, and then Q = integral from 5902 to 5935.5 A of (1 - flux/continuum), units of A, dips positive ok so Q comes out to -2.6 A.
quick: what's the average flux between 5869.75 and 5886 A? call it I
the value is 6.23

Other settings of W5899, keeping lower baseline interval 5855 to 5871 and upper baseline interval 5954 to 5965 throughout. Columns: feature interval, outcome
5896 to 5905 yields 1.7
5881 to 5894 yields 2.9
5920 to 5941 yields 1.2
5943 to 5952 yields 0.1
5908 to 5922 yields 1.0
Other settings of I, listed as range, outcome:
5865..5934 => 6.08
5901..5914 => 6.13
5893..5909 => 5.58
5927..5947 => 6.44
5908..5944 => 6.38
